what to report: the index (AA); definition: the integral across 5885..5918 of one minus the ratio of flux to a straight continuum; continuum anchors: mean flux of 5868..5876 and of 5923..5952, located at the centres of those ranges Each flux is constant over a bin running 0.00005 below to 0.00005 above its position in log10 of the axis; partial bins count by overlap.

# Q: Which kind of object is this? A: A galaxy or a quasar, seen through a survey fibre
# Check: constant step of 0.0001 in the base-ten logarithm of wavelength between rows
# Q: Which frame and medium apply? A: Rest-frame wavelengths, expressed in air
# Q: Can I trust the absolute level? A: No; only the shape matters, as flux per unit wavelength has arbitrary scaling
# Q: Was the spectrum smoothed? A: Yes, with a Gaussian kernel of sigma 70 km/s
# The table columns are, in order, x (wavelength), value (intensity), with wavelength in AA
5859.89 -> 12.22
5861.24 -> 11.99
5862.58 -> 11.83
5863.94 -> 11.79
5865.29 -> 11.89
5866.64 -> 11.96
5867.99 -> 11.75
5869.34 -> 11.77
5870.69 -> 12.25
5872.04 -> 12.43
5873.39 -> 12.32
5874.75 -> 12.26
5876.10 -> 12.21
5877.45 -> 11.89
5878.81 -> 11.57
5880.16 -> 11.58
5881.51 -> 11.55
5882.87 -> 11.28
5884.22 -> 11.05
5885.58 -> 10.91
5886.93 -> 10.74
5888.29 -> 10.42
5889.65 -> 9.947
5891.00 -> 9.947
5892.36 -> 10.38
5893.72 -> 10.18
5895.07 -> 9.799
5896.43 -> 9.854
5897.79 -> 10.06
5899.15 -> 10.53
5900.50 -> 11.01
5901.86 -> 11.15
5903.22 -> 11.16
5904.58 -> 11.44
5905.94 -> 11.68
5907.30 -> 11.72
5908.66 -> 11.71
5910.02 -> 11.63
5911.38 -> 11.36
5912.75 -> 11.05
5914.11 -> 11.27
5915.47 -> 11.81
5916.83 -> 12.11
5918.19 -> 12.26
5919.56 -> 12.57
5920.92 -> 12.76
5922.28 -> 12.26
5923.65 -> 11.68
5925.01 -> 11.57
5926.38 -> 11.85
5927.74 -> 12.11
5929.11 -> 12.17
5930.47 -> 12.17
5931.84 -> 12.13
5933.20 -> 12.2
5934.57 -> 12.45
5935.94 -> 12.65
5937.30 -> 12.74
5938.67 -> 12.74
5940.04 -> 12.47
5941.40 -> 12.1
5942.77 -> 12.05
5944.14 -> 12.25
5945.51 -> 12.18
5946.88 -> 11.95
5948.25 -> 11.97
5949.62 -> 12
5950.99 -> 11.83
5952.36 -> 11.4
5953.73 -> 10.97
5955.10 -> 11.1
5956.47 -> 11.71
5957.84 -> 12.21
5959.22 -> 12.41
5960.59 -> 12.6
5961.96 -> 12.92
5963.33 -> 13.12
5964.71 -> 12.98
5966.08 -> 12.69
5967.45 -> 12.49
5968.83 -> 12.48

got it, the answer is 3.3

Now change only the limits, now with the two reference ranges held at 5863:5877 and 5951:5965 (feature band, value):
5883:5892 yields 1.1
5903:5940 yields 0.3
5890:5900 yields 1.6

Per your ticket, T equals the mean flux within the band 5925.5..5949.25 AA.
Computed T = 12.2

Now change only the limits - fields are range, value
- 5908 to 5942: 12.1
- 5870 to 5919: 11.2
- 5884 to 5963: 11.6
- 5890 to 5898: 10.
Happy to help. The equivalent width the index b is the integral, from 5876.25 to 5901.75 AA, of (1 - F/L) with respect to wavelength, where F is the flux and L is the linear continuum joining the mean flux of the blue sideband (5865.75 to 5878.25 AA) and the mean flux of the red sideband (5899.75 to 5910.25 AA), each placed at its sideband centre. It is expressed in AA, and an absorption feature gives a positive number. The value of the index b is 2.2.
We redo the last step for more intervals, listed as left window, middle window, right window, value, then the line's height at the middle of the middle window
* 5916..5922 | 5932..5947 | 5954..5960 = -0.33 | 12.1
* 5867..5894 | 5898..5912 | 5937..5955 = 0.36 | 11.6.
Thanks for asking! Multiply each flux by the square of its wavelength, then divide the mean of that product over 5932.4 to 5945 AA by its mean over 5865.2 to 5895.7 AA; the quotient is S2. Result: 1.1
